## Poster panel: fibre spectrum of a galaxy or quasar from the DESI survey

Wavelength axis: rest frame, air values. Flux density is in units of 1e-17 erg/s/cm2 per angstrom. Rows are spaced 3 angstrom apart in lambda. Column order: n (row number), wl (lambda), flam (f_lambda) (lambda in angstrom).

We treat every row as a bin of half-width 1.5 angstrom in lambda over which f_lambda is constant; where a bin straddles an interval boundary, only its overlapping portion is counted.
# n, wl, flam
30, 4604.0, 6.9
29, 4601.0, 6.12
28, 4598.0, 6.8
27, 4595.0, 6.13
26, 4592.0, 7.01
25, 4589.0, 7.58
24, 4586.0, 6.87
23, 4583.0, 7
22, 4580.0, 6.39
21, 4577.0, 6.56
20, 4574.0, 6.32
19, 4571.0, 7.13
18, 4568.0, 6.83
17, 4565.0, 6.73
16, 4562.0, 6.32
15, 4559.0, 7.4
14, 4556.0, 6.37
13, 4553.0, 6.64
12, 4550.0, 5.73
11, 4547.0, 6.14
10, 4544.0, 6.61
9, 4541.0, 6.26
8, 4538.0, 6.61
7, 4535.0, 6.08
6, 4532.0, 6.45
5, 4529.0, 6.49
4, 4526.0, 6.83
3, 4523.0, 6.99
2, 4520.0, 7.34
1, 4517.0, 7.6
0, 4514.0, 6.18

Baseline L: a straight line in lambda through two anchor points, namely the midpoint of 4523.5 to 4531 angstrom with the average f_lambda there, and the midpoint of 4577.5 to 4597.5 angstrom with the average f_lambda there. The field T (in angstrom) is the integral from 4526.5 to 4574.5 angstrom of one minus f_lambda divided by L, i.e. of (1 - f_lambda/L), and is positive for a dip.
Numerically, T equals 1.6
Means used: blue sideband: 6.69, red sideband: 6.82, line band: 6.52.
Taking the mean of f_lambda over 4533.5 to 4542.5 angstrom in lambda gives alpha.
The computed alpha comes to 6.32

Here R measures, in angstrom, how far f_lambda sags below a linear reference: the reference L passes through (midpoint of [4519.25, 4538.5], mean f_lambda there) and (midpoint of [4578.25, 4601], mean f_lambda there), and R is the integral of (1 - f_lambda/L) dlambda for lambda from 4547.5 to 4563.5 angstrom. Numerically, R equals 0.6 angstrom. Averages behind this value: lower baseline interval 6.66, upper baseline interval 6.78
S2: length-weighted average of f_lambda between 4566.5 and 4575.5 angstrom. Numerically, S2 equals 6.76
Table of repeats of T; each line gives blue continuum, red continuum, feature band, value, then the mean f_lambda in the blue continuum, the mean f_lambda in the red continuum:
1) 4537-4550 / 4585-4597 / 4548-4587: -0.1 angstrom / 6.32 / 6.89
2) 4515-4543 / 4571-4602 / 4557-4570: -0.2 angstrom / 6.73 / 6.71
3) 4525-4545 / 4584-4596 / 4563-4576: 0.1 angstrom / 6.46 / 6.93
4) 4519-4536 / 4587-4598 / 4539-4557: 1.2 angstrom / 6.7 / 6.89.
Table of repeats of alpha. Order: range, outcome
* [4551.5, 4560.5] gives 6.8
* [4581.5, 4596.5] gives 6.92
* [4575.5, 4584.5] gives 6.65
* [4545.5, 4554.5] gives 6.17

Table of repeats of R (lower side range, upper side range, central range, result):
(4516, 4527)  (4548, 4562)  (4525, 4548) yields 1.5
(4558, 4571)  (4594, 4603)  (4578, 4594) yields -0.9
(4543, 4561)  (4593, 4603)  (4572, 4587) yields -0.5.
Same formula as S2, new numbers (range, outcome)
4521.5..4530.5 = 6.77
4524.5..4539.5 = 6.49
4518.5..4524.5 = 7.16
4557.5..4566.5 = 6.82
